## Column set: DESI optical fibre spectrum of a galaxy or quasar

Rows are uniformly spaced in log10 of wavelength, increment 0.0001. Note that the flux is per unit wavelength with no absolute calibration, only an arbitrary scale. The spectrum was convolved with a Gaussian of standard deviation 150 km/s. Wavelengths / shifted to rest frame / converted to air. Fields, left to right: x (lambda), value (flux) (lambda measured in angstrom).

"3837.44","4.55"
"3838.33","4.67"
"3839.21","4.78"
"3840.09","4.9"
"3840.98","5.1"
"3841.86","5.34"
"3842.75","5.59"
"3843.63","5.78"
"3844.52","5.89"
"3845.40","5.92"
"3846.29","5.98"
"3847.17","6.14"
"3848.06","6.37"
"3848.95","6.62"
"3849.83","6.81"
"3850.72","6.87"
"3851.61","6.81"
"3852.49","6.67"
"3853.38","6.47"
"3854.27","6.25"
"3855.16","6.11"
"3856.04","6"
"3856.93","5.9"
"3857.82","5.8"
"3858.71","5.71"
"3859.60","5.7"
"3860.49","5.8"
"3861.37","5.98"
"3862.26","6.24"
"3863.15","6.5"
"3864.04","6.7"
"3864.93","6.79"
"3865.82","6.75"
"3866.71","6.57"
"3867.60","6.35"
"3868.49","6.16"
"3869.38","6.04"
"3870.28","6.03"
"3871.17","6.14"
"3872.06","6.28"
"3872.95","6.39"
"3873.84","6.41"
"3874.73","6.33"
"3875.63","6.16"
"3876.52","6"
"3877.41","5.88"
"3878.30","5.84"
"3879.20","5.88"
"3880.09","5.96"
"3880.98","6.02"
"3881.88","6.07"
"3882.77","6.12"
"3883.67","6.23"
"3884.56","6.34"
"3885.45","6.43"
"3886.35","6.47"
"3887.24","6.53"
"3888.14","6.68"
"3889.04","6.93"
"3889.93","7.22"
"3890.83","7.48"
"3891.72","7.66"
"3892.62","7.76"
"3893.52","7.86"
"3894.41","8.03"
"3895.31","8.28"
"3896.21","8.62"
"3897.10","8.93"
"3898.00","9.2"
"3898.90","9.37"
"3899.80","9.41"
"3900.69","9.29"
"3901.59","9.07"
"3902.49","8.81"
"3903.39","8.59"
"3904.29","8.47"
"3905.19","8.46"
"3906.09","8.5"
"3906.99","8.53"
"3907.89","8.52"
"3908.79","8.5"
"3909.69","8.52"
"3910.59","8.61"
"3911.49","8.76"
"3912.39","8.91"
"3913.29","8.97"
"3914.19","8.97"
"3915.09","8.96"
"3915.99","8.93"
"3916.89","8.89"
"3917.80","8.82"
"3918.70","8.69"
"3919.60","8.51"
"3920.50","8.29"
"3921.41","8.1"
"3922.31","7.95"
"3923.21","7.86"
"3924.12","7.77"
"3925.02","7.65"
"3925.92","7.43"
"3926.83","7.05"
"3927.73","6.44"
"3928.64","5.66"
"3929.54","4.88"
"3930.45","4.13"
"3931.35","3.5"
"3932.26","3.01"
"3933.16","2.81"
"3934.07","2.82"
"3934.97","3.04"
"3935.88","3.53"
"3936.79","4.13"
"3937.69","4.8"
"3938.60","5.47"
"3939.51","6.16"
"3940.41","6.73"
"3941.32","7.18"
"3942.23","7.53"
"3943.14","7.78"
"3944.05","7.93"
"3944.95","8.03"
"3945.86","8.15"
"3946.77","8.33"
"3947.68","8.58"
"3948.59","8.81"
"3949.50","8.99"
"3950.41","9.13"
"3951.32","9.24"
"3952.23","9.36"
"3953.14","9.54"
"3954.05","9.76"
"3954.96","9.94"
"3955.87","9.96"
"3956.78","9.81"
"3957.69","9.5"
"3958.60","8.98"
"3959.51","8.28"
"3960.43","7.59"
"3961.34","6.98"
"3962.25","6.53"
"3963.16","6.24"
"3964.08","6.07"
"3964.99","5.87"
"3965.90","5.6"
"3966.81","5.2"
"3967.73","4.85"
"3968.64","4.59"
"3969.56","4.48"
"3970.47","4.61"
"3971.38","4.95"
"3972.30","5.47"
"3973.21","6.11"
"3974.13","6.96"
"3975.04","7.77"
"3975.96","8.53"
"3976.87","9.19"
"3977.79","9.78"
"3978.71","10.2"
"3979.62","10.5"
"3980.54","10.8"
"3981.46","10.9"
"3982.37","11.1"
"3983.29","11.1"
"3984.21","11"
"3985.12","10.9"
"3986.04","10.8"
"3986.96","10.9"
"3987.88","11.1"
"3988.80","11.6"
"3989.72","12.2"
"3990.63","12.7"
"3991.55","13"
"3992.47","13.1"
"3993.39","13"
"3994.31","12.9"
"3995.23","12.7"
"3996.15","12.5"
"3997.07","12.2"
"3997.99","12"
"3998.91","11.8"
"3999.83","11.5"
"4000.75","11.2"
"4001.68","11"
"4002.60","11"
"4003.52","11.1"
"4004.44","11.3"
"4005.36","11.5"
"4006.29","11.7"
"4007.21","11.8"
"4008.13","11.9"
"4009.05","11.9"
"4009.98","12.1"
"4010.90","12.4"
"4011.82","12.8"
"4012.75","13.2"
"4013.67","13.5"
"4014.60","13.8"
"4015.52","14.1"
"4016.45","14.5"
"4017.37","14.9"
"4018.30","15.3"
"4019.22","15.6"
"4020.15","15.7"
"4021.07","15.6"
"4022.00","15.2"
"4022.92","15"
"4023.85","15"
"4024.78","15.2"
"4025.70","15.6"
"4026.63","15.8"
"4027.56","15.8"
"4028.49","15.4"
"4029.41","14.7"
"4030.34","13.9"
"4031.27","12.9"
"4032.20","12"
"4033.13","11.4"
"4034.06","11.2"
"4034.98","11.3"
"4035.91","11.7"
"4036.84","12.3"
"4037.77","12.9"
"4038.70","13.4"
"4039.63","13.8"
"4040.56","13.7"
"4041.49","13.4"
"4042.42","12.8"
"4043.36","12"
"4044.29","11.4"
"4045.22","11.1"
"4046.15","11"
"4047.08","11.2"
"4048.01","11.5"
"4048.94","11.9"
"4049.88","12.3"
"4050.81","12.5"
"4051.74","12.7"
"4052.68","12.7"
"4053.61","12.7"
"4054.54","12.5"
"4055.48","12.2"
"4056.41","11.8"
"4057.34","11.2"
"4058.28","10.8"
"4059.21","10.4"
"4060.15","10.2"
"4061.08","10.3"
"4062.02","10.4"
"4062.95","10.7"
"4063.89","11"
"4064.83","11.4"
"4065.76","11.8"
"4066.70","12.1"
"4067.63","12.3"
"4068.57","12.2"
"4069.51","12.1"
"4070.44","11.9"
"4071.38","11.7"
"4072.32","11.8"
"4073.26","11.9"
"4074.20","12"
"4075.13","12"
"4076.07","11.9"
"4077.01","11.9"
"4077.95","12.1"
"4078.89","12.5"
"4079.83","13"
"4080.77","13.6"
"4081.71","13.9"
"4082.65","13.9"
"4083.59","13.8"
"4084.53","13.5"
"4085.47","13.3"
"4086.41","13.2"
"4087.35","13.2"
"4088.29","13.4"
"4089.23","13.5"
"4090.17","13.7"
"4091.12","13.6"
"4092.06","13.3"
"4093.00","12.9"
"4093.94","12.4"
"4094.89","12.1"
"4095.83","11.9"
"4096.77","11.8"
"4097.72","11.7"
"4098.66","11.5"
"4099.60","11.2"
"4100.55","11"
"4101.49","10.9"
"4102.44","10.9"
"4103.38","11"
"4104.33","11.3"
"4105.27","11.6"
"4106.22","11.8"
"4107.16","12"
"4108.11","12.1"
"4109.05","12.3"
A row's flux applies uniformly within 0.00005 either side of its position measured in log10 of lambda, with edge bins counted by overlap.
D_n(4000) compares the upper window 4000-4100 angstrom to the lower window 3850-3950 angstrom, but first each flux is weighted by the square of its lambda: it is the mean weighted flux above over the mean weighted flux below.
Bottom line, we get 1.94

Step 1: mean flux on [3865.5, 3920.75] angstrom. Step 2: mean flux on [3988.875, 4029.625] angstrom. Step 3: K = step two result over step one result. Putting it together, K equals 1.8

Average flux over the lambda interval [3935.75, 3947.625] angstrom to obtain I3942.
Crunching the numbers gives 6.75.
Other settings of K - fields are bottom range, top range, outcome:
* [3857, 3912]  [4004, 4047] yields 1.86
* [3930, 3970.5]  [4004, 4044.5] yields 1.99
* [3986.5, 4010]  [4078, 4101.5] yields 1.07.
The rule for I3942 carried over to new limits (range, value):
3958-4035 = 11.1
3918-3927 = 7.98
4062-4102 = 12.3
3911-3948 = 6.85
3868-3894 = 6.46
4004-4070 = 12.7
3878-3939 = 7.21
